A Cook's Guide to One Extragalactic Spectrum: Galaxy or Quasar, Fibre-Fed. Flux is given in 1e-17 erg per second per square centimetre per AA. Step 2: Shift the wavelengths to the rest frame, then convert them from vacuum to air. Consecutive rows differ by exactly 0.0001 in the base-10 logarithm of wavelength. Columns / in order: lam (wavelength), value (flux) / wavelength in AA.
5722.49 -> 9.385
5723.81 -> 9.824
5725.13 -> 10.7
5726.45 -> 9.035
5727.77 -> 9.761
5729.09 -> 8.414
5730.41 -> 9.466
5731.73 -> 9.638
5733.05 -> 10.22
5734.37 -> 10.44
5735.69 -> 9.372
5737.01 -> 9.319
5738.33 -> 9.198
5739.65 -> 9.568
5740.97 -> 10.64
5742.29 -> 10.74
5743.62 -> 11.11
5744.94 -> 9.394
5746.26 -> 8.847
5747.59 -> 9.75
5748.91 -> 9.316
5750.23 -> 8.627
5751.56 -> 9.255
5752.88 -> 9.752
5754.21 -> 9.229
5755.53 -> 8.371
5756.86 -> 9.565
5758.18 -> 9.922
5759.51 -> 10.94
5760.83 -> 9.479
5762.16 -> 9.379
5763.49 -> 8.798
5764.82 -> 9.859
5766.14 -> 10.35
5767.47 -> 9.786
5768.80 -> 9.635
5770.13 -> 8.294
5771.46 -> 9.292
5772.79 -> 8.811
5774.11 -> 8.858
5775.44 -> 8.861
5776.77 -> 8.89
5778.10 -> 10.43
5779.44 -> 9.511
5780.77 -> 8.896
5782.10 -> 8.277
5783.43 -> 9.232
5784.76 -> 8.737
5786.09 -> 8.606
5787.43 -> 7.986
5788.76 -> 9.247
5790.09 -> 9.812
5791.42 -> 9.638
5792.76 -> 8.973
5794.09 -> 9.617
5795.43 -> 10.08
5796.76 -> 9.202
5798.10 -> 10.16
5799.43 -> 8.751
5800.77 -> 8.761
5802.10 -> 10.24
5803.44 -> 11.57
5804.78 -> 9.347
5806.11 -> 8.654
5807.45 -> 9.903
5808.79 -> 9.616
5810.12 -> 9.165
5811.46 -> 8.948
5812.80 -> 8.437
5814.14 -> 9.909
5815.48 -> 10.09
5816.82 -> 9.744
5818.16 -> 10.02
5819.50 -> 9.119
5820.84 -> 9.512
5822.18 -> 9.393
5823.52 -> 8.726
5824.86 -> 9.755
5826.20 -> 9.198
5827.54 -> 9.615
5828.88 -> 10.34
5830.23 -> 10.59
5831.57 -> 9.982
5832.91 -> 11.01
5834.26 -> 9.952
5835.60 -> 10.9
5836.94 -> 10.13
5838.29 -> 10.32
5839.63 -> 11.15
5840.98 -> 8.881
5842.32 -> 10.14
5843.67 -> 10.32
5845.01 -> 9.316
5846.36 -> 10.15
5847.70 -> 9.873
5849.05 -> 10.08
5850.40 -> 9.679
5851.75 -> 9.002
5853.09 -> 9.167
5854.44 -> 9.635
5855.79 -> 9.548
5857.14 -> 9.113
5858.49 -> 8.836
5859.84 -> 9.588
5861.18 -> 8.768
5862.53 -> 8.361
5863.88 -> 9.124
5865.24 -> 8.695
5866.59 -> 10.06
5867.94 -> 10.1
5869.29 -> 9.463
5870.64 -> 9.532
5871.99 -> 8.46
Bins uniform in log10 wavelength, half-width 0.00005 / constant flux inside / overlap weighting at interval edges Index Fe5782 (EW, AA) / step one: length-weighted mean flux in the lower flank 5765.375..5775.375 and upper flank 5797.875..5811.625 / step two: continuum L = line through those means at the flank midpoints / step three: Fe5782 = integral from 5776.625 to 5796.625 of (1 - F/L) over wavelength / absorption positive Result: 0.44 AA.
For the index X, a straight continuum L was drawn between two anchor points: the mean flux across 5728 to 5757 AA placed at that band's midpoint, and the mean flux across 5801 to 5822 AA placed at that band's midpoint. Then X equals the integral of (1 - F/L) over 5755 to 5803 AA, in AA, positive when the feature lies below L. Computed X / 1.3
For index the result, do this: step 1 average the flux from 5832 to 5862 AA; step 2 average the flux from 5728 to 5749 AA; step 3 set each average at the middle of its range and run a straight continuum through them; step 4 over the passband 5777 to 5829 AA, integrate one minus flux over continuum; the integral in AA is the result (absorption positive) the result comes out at 1.9 AA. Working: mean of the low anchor 9.73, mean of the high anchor 9.79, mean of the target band 9.4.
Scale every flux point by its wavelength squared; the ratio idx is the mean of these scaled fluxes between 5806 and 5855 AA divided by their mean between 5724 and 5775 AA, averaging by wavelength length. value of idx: 1.05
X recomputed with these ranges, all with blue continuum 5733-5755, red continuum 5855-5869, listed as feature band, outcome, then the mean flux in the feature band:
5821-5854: -2.0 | 9.9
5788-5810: -0.3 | 9.58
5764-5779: 0.3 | 9.36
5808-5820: -0.1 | 9.46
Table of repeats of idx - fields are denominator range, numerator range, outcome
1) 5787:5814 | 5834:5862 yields 1.05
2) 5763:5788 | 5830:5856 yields 1.12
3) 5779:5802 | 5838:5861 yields 1.08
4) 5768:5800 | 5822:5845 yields 1.11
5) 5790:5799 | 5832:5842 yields 1.09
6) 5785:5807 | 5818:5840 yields 1.07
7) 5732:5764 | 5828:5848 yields 1.09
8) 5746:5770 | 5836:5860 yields 1.06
